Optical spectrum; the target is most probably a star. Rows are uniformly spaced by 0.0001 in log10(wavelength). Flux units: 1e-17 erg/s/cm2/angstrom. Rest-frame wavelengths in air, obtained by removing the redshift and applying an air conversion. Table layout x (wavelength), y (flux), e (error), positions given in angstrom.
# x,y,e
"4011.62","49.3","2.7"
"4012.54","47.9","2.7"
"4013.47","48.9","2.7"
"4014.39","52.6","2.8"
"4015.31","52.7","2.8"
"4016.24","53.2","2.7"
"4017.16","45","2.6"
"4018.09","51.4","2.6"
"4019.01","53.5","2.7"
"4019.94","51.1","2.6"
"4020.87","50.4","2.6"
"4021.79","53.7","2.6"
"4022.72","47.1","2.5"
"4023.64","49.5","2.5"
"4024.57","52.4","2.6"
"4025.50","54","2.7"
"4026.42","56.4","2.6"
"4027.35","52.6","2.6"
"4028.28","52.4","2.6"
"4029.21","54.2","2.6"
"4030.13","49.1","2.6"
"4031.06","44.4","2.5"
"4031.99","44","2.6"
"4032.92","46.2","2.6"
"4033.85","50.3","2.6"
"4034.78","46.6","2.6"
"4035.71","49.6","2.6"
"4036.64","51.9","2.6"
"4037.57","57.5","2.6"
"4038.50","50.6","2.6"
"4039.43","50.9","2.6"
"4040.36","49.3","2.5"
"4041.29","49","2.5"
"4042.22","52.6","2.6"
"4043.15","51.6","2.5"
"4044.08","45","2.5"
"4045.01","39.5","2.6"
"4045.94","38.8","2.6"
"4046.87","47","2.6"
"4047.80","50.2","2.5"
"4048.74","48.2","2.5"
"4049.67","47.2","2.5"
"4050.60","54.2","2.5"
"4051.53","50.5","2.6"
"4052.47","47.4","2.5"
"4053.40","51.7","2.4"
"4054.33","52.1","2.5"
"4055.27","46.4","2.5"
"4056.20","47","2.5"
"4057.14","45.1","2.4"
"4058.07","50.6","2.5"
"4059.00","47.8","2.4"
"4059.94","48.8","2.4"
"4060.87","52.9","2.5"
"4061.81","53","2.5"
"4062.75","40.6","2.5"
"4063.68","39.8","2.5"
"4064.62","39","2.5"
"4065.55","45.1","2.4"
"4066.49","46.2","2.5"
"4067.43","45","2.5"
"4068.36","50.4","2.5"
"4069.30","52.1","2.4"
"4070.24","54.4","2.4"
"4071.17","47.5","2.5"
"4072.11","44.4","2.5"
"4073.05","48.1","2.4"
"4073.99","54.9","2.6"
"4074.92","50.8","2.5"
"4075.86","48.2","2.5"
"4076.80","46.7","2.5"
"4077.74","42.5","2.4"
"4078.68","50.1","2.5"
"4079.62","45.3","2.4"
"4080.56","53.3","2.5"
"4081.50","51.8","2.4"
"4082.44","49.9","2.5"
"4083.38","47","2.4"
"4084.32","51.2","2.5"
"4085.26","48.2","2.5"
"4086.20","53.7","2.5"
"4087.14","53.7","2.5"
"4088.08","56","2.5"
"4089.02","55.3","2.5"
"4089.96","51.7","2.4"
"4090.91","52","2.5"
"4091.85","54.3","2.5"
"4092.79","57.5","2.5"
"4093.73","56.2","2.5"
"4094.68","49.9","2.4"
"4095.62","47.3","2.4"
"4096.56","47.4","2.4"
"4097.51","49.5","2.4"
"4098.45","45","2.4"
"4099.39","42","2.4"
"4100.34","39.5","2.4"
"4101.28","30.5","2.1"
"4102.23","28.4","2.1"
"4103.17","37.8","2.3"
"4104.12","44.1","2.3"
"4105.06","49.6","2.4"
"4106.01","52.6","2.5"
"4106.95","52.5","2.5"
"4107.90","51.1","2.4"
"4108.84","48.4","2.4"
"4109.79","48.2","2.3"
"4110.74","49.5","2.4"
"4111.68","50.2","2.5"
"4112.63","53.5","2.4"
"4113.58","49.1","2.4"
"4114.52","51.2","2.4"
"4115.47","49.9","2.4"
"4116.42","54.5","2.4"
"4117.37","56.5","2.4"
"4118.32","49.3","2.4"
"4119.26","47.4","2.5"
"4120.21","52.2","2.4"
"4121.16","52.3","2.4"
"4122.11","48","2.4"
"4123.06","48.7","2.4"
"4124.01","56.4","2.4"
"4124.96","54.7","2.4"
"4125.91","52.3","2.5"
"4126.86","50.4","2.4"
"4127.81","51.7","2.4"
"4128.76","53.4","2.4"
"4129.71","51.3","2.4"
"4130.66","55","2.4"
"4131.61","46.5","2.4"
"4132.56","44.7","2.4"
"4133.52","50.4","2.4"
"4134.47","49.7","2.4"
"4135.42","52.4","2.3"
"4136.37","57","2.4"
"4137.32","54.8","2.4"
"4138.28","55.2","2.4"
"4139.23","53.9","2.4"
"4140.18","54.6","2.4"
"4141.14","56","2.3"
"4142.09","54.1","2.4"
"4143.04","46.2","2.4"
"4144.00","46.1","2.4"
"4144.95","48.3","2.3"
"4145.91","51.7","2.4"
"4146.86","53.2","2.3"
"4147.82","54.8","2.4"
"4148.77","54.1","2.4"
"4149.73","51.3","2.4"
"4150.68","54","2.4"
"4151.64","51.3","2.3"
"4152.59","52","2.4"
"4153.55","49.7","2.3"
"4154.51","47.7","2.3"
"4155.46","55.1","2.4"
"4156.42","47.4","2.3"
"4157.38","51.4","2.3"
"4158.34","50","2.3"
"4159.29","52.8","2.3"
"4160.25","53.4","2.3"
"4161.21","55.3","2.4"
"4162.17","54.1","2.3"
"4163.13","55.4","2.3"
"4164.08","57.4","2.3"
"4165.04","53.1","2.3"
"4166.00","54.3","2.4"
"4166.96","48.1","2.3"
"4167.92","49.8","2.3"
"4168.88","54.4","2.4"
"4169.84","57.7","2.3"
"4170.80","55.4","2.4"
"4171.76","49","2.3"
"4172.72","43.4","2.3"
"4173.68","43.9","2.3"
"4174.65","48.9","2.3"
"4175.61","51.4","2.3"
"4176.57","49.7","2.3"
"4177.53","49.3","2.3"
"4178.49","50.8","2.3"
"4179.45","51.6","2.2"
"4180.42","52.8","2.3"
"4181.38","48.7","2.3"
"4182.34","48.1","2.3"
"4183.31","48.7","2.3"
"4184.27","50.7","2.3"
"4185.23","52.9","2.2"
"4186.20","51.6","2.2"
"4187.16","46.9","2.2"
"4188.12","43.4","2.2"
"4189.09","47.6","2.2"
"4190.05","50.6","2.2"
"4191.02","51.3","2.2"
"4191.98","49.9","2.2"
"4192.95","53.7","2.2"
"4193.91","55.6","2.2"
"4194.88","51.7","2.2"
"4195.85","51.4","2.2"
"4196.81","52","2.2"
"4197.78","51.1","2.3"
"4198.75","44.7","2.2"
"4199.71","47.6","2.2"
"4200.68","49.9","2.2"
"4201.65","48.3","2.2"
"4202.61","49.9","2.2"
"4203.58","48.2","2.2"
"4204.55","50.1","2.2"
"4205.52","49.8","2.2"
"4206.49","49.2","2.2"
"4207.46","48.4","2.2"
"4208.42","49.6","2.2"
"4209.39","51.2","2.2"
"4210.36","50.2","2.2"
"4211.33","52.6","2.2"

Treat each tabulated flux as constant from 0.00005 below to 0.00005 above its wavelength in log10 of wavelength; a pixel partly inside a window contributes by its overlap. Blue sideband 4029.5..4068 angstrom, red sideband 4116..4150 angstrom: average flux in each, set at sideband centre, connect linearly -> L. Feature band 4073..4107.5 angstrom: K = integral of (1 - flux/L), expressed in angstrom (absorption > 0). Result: 0.9 angstrom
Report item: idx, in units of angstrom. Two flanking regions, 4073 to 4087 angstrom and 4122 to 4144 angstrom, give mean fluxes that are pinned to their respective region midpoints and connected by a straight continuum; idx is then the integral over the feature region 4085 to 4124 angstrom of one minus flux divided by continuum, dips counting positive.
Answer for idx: 1.1 angstrom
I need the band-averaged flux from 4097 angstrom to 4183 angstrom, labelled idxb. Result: 50.4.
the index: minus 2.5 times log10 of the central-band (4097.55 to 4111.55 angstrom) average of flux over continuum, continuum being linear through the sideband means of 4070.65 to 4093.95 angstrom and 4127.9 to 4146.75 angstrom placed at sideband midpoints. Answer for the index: 0.15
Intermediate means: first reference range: 50.8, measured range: 44.6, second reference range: 51.7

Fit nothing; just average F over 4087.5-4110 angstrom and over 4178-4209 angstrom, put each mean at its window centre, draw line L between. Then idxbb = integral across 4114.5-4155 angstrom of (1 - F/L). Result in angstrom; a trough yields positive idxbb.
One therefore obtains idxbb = -2.62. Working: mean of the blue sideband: 47.8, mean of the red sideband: 49.9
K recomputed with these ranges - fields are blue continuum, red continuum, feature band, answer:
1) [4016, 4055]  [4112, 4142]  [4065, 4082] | 0.69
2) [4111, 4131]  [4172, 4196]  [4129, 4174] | -0.98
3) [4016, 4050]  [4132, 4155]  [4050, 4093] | 0.85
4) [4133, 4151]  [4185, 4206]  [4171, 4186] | 0.36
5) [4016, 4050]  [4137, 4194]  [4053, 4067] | 0.82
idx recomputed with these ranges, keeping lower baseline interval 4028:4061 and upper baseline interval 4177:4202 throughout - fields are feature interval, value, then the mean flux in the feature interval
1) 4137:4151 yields -0.8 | 52.5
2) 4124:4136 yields -0.4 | 51.3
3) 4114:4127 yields -0.6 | 51.7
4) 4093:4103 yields 1.1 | 43.8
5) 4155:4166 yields -0.8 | 53.3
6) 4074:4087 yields -0.1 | 49.5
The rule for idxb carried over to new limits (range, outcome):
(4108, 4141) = 51.6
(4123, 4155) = 51.9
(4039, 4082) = 48.1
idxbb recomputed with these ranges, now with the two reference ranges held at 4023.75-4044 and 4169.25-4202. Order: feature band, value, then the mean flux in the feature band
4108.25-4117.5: -0.1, 50.9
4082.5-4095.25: -0.6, 52.7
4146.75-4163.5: -0.7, 52.3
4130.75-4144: -0.4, 51.8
